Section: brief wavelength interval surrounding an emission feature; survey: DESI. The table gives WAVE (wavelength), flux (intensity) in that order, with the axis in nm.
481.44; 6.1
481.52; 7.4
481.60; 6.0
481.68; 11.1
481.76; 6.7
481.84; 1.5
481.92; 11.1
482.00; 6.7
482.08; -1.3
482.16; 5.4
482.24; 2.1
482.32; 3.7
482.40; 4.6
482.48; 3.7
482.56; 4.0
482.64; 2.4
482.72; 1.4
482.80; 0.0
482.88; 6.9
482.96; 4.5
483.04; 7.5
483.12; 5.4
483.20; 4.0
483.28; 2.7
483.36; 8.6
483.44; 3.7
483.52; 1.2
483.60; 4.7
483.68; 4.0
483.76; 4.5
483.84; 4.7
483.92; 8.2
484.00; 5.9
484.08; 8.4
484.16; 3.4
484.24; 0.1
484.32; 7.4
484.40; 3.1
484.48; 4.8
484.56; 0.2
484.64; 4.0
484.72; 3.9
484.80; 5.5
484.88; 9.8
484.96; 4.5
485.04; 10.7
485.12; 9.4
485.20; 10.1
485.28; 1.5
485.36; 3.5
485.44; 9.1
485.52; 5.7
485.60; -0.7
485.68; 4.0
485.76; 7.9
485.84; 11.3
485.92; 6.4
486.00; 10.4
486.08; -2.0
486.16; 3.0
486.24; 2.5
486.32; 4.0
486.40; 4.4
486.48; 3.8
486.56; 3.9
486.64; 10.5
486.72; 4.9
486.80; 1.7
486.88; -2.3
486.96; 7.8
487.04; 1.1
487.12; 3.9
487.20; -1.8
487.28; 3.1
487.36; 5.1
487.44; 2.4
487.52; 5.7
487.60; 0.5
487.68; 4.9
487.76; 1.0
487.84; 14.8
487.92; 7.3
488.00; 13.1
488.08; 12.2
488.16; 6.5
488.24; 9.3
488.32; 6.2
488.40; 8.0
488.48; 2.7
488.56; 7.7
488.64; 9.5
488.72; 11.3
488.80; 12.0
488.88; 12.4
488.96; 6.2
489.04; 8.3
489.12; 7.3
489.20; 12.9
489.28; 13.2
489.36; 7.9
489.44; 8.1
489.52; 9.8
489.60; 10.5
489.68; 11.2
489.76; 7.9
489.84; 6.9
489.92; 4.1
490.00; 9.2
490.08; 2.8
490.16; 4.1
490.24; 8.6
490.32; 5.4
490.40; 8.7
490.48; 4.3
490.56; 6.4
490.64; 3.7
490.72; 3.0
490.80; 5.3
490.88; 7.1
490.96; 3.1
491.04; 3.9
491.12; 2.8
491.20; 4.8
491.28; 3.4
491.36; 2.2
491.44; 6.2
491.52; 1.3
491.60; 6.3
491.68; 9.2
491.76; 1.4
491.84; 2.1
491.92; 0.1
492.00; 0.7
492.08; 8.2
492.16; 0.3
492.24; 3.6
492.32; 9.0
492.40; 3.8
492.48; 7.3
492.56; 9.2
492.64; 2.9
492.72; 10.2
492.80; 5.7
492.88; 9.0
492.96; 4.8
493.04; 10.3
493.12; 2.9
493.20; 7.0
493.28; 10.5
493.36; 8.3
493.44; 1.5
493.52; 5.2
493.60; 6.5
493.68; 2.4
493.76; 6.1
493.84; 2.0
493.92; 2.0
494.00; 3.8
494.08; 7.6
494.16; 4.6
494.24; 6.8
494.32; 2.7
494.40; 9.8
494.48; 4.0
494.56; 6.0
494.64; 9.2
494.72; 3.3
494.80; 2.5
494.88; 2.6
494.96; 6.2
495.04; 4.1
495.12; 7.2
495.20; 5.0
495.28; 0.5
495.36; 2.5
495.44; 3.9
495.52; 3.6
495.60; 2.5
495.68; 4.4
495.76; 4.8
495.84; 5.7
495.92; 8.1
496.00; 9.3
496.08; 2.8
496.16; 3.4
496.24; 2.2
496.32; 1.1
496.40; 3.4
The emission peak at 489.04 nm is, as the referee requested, C IV 1549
